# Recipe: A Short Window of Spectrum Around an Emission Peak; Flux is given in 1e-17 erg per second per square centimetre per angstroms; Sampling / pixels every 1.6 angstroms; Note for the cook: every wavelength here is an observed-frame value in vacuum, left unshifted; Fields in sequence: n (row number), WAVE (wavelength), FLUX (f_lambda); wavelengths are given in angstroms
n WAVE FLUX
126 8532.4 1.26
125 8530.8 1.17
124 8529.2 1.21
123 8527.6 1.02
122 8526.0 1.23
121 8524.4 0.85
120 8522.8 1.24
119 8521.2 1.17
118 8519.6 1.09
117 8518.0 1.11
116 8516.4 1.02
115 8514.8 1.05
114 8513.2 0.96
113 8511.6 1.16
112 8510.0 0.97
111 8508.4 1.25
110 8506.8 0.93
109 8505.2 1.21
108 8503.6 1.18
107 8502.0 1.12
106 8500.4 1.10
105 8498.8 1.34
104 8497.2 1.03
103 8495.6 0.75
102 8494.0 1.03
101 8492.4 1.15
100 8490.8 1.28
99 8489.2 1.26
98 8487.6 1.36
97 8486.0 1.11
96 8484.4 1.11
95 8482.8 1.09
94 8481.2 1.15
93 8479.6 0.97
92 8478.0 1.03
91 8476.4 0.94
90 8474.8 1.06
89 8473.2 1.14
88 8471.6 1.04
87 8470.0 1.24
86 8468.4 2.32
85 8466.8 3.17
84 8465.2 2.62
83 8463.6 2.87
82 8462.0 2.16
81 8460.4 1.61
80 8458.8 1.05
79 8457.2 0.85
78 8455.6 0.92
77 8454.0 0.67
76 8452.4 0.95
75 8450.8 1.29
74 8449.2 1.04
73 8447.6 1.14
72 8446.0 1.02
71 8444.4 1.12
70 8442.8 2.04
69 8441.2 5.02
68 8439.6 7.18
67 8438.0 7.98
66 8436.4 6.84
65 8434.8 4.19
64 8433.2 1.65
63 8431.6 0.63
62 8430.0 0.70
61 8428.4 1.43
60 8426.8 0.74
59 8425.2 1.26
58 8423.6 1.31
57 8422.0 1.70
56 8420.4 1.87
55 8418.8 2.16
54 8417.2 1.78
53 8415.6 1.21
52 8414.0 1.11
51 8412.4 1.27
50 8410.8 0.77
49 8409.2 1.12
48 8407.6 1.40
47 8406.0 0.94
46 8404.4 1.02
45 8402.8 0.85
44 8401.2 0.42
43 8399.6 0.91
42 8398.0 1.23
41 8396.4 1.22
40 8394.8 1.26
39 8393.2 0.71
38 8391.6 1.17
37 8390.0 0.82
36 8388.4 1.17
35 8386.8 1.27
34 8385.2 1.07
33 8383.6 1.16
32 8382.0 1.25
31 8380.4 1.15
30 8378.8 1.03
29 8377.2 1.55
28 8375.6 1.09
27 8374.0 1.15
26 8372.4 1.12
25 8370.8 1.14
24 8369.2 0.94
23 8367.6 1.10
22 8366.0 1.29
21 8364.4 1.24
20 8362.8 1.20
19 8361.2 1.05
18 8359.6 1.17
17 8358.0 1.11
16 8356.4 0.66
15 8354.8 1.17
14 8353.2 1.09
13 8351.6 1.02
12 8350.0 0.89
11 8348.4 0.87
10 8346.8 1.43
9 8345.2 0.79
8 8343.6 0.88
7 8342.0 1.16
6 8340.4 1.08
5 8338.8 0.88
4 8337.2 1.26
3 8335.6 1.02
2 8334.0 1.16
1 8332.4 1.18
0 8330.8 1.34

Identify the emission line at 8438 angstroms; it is H-alpha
